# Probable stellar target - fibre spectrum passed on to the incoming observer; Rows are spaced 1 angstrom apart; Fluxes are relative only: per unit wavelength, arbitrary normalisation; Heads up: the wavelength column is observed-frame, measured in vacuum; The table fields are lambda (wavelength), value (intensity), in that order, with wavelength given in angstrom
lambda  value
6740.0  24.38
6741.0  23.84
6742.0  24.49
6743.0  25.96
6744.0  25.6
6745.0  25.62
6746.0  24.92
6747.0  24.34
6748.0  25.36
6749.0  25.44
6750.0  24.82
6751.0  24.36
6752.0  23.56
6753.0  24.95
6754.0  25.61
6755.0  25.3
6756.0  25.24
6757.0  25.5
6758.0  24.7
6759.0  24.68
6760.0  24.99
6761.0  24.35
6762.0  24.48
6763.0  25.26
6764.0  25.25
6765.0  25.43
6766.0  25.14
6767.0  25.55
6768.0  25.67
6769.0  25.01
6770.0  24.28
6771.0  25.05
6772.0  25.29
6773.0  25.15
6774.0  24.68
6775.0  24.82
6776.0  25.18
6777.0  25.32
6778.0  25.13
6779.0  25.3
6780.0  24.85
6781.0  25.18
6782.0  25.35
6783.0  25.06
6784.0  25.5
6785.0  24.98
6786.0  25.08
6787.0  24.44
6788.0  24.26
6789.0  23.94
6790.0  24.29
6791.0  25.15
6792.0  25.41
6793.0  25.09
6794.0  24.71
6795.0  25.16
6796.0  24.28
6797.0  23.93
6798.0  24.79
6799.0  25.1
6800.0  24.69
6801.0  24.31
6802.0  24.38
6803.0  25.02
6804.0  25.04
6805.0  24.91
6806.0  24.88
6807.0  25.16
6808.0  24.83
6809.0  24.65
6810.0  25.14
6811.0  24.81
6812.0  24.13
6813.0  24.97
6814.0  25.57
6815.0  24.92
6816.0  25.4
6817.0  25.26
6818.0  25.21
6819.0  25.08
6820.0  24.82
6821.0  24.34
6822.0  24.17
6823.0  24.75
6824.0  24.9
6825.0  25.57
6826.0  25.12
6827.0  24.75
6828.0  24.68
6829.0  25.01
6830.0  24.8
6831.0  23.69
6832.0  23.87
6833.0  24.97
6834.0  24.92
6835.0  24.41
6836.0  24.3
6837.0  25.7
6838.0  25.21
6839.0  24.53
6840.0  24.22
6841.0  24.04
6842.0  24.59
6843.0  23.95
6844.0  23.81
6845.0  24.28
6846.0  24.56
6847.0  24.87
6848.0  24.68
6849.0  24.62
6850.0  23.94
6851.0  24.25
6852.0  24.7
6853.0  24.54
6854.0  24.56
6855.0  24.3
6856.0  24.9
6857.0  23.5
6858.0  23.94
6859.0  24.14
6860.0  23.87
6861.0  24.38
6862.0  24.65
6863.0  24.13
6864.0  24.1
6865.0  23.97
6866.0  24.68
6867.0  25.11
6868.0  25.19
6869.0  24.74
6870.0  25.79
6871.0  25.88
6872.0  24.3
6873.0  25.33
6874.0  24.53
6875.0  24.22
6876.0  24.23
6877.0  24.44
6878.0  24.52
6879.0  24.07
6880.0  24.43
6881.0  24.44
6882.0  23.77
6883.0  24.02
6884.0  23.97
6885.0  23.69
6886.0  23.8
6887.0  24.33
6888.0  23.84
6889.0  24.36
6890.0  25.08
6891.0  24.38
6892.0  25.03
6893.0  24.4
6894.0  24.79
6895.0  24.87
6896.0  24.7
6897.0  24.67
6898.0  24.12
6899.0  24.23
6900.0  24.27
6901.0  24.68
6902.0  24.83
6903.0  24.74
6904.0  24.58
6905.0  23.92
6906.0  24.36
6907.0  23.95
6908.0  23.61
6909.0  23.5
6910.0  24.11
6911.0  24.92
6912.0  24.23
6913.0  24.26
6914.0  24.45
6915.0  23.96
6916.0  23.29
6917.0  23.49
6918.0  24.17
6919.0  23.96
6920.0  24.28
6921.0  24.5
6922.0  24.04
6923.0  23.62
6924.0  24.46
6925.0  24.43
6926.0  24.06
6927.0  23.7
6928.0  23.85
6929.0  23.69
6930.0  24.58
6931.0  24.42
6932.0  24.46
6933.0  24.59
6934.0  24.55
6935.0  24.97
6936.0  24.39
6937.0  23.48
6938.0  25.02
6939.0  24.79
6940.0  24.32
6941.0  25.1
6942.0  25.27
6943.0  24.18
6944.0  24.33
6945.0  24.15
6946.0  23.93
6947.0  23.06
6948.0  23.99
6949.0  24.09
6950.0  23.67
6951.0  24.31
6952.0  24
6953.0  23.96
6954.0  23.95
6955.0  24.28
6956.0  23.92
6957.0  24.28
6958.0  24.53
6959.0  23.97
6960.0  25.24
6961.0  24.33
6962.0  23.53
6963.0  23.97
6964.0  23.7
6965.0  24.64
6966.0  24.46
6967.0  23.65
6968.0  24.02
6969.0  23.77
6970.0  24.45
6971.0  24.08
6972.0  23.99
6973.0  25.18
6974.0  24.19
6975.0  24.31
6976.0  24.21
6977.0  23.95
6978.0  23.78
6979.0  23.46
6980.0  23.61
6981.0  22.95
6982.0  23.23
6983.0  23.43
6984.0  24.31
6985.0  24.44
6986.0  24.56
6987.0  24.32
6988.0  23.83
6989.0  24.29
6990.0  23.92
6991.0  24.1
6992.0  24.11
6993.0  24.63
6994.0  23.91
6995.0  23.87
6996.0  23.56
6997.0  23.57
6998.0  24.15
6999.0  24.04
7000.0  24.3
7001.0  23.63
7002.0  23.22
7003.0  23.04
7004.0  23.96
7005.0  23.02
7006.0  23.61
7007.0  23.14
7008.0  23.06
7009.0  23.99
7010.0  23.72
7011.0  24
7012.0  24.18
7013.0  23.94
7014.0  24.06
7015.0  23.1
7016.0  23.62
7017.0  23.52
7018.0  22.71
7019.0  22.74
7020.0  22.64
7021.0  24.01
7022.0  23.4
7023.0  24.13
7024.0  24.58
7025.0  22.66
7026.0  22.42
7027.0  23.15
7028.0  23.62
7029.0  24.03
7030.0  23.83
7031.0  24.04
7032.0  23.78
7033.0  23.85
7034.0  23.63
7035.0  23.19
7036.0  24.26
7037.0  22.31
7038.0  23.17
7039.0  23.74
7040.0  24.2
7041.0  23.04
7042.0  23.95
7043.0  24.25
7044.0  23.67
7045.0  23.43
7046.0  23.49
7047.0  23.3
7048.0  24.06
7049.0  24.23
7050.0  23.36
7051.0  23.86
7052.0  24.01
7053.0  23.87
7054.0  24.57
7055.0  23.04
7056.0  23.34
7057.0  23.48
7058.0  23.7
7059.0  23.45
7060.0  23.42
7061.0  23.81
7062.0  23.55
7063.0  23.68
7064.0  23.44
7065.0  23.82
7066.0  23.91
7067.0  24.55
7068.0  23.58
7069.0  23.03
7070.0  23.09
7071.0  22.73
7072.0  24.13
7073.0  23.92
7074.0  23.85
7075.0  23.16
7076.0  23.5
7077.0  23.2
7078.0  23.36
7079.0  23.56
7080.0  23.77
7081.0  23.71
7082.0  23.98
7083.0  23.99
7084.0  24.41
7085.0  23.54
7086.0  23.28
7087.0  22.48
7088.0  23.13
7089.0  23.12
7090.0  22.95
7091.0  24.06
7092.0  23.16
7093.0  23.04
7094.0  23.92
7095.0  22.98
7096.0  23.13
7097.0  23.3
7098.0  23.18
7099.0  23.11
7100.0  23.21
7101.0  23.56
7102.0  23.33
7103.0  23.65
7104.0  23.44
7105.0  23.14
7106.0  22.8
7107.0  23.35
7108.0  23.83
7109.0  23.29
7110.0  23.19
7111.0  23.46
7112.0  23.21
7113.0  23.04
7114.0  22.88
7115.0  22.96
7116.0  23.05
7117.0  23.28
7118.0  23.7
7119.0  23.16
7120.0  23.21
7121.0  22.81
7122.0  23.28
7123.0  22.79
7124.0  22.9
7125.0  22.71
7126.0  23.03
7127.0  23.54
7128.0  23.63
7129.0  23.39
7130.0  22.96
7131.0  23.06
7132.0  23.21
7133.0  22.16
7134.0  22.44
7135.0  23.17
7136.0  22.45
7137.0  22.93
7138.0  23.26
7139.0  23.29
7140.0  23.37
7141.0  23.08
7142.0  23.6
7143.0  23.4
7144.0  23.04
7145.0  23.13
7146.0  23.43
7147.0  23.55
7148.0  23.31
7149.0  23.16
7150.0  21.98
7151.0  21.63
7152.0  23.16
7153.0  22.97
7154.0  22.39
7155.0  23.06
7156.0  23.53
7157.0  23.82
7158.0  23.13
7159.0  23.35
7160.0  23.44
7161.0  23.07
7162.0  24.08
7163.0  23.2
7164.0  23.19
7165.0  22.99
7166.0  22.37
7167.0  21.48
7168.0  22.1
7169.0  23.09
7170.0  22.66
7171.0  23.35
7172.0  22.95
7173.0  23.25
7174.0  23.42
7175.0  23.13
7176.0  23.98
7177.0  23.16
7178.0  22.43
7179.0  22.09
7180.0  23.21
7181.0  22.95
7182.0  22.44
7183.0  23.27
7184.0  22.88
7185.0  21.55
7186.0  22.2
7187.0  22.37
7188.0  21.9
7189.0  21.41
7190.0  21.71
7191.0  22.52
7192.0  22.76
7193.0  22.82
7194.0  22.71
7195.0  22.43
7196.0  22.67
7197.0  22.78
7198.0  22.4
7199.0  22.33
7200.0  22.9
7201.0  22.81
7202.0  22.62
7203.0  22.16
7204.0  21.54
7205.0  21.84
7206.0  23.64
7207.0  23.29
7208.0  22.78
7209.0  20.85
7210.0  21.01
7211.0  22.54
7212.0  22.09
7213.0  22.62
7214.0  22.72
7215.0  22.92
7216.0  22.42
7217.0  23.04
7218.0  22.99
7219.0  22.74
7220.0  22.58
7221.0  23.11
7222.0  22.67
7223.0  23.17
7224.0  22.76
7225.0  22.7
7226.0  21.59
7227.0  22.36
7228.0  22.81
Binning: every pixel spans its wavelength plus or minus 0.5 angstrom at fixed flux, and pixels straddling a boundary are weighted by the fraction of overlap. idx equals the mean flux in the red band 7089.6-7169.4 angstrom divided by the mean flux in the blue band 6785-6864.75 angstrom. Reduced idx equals 0.94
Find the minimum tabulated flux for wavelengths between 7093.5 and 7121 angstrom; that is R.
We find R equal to 22.8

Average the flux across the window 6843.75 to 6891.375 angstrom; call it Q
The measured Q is 24.4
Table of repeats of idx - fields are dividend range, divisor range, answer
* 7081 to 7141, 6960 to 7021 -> 0.97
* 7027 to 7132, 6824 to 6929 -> 0.96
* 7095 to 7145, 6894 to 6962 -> 0.96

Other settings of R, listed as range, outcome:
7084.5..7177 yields 21.48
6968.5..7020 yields 22.64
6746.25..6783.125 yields 23.56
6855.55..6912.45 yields 23.5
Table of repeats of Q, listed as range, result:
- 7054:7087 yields 23.6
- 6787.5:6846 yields 24.7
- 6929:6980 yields 24.2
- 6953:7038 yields 23.8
